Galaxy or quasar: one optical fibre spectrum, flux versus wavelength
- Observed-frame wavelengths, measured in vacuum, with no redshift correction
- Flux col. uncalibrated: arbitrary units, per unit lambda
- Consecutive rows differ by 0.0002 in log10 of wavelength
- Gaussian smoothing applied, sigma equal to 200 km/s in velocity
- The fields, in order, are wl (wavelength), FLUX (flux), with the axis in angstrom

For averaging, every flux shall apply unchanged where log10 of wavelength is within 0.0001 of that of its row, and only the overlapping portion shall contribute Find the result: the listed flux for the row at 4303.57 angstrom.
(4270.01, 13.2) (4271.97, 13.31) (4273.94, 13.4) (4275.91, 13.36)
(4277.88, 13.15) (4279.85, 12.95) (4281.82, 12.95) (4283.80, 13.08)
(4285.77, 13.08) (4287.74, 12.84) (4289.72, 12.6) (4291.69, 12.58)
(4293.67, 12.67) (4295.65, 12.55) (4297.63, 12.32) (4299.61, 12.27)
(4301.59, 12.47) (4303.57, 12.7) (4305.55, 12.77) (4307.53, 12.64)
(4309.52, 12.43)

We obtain 12.7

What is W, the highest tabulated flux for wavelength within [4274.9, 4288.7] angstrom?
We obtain 13.36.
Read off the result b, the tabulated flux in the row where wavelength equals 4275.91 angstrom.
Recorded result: 13.36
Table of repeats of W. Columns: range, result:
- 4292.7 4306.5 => 12.77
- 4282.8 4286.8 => 13.08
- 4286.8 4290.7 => 12.84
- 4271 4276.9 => 13.4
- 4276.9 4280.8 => 13.15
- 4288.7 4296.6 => 12.67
